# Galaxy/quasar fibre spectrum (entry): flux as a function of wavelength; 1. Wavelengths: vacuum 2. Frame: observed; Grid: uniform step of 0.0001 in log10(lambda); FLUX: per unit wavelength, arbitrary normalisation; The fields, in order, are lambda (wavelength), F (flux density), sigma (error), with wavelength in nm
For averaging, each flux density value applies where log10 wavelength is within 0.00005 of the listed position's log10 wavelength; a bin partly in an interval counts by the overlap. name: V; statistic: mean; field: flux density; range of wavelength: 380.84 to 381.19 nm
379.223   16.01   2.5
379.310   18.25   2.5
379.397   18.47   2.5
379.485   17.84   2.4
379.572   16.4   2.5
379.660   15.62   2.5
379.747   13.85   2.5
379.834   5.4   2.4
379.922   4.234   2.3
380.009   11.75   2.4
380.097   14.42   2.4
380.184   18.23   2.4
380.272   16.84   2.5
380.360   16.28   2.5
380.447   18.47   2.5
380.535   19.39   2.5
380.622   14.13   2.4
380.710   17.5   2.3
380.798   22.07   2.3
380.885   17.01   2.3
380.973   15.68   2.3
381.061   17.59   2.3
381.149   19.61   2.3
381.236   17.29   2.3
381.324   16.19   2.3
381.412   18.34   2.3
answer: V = 17.5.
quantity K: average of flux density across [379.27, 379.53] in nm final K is 18.2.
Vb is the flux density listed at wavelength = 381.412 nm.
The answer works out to 18.34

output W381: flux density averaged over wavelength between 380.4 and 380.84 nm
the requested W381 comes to 18.3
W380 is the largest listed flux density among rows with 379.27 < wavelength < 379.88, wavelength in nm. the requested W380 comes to 18.47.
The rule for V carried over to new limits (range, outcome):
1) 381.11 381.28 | 18.5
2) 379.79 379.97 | 5.05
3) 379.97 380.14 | 13.1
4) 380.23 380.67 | 17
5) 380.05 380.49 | 16.8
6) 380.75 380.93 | 19.5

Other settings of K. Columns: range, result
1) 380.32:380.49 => 17.5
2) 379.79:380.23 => 10.8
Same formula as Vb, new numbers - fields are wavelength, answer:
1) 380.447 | 18.47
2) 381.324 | 16.19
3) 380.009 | 11.75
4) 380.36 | 16.28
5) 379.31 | 18.25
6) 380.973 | 15.68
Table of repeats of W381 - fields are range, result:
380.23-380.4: 16.5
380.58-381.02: 17.3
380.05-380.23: 16.2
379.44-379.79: 15.9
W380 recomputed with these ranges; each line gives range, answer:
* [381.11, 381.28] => 19.61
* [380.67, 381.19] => 22.07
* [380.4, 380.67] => 19.39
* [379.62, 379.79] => 15.62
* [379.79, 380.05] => 11.75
